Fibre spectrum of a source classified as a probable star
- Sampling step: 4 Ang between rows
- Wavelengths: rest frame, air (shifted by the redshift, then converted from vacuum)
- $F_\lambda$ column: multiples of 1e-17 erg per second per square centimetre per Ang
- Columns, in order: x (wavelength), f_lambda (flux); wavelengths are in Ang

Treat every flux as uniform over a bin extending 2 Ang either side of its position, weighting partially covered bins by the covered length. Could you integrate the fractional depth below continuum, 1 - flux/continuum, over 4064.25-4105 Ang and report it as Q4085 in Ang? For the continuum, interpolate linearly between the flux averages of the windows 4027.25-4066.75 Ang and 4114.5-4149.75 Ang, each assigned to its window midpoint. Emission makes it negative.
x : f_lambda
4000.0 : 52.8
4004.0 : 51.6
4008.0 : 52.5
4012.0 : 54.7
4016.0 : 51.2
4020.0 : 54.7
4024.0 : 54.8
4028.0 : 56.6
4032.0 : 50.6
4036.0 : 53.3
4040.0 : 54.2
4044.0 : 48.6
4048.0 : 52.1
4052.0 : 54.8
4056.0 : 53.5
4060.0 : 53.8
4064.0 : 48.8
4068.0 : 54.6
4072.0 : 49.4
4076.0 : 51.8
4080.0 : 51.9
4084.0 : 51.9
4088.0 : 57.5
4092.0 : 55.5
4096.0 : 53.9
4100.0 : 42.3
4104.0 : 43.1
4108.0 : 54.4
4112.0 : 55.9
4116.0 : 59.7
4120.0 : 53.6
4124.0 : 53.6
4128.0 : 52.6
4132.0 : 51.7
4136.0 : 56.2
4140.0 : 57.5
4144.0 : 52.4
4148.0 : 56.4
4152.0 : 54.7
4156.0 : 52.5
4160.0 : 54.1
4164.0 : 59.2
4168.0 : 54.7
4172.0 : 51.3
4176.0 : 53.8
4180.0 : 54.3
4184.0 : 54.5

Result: 1.7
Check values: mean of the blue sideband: 52.5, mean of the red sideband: 54.8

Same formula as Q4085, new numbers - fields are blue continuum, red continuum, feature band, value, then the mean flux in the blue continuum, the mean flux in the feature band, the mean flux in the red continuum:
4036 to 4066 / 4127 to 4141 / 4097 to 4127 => 1.10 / 52.3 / 51.9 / 54.4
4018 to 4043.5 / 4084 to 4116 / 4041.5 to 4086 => 0.91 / 53.7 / 52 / 52.3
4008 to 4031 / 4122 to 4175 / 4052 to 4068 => 0.43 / 54.1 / 52.7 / 54.4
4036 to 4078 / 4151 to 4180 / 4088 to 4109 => 1.05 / 52.2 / 50.4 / 54.3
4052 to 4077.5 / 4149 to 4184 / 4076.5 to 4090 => -0.24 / 52.2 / 53.5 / 54.4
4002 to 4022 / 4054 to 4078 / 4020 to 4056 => -0.52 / 52.9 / 53.2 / 52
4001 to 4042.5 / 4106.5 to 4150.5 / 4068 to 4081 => 0.63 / 53.3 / 51.5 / 54.9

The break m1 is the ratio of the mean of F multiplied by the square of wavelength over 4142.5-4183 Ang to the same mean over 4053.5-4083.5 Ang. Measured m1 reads 1.1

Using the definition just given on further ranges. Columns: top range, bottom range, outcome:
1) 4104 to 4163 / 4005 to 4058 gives 1.07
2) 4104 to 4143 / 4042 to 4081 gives 1.08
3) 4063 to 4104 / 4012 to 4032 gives 0.98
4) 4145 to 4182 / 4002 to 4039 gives 1.10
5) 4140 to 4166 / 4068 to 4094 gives 1.07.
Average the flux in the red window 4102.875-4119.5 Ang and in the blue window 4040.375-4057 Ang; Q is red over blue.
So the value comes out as 1.03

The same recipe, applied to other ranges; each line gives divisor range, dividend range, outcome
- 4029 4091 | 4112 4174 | 1.04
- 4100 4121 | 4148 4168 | 1.06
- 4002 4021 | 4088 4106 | 0.94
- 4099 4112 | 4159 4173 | 1.14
